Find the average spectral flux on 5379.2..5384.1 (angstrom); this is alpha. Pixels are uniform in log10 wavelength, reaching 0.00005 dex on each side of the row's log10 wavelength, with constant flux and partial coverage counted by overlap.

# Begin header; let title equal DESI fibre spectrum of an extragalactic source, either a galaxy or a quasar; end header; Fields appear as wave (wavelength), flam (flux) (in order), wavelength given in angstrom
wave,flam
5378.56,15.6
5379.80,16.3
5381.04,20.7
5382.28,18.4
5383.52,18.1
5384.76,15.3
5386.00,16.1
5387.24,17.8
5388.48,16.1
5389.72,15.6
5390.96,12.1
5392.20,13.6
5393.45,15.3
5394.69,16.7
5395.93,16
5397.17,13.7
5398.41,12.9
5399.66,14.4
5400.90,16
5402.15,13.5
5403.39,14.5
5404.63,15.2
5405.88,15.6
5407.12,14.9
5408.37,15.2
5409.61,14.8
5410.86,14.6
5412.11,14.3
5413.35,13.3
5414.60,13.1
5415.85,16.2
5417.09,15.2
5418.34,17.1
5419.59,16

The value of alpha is 18.4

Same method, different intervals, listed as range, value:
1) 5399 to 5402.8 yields 14.6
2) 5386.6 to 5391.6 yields 15.4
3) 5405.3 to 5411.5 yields 15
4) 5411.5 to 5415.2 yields 13.6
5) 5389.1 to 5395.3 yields 14.6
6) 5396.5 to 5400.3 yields 13.7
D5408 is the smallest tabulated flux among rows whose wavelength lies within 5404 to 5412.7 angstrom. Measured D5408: 14.3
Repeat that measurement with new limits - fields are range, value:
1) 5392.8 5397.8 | 13.7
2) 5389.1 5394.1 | 12.1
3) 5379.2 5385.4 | 15.3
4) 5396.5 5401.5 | 12.9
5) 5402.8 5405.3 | 14.5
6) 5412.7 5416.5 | 13.1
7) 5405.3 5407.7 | 14.9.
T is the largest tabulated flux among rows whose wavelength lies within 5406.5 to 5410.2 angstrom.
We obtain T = 15.2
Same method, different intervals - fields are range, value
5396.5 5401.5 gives 16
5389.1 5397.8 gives 16.7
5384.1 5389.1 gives 17.8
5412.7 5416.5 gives 16.2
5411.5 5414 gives 14.3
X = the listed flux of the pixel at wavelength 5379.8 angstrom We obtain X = 16.3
